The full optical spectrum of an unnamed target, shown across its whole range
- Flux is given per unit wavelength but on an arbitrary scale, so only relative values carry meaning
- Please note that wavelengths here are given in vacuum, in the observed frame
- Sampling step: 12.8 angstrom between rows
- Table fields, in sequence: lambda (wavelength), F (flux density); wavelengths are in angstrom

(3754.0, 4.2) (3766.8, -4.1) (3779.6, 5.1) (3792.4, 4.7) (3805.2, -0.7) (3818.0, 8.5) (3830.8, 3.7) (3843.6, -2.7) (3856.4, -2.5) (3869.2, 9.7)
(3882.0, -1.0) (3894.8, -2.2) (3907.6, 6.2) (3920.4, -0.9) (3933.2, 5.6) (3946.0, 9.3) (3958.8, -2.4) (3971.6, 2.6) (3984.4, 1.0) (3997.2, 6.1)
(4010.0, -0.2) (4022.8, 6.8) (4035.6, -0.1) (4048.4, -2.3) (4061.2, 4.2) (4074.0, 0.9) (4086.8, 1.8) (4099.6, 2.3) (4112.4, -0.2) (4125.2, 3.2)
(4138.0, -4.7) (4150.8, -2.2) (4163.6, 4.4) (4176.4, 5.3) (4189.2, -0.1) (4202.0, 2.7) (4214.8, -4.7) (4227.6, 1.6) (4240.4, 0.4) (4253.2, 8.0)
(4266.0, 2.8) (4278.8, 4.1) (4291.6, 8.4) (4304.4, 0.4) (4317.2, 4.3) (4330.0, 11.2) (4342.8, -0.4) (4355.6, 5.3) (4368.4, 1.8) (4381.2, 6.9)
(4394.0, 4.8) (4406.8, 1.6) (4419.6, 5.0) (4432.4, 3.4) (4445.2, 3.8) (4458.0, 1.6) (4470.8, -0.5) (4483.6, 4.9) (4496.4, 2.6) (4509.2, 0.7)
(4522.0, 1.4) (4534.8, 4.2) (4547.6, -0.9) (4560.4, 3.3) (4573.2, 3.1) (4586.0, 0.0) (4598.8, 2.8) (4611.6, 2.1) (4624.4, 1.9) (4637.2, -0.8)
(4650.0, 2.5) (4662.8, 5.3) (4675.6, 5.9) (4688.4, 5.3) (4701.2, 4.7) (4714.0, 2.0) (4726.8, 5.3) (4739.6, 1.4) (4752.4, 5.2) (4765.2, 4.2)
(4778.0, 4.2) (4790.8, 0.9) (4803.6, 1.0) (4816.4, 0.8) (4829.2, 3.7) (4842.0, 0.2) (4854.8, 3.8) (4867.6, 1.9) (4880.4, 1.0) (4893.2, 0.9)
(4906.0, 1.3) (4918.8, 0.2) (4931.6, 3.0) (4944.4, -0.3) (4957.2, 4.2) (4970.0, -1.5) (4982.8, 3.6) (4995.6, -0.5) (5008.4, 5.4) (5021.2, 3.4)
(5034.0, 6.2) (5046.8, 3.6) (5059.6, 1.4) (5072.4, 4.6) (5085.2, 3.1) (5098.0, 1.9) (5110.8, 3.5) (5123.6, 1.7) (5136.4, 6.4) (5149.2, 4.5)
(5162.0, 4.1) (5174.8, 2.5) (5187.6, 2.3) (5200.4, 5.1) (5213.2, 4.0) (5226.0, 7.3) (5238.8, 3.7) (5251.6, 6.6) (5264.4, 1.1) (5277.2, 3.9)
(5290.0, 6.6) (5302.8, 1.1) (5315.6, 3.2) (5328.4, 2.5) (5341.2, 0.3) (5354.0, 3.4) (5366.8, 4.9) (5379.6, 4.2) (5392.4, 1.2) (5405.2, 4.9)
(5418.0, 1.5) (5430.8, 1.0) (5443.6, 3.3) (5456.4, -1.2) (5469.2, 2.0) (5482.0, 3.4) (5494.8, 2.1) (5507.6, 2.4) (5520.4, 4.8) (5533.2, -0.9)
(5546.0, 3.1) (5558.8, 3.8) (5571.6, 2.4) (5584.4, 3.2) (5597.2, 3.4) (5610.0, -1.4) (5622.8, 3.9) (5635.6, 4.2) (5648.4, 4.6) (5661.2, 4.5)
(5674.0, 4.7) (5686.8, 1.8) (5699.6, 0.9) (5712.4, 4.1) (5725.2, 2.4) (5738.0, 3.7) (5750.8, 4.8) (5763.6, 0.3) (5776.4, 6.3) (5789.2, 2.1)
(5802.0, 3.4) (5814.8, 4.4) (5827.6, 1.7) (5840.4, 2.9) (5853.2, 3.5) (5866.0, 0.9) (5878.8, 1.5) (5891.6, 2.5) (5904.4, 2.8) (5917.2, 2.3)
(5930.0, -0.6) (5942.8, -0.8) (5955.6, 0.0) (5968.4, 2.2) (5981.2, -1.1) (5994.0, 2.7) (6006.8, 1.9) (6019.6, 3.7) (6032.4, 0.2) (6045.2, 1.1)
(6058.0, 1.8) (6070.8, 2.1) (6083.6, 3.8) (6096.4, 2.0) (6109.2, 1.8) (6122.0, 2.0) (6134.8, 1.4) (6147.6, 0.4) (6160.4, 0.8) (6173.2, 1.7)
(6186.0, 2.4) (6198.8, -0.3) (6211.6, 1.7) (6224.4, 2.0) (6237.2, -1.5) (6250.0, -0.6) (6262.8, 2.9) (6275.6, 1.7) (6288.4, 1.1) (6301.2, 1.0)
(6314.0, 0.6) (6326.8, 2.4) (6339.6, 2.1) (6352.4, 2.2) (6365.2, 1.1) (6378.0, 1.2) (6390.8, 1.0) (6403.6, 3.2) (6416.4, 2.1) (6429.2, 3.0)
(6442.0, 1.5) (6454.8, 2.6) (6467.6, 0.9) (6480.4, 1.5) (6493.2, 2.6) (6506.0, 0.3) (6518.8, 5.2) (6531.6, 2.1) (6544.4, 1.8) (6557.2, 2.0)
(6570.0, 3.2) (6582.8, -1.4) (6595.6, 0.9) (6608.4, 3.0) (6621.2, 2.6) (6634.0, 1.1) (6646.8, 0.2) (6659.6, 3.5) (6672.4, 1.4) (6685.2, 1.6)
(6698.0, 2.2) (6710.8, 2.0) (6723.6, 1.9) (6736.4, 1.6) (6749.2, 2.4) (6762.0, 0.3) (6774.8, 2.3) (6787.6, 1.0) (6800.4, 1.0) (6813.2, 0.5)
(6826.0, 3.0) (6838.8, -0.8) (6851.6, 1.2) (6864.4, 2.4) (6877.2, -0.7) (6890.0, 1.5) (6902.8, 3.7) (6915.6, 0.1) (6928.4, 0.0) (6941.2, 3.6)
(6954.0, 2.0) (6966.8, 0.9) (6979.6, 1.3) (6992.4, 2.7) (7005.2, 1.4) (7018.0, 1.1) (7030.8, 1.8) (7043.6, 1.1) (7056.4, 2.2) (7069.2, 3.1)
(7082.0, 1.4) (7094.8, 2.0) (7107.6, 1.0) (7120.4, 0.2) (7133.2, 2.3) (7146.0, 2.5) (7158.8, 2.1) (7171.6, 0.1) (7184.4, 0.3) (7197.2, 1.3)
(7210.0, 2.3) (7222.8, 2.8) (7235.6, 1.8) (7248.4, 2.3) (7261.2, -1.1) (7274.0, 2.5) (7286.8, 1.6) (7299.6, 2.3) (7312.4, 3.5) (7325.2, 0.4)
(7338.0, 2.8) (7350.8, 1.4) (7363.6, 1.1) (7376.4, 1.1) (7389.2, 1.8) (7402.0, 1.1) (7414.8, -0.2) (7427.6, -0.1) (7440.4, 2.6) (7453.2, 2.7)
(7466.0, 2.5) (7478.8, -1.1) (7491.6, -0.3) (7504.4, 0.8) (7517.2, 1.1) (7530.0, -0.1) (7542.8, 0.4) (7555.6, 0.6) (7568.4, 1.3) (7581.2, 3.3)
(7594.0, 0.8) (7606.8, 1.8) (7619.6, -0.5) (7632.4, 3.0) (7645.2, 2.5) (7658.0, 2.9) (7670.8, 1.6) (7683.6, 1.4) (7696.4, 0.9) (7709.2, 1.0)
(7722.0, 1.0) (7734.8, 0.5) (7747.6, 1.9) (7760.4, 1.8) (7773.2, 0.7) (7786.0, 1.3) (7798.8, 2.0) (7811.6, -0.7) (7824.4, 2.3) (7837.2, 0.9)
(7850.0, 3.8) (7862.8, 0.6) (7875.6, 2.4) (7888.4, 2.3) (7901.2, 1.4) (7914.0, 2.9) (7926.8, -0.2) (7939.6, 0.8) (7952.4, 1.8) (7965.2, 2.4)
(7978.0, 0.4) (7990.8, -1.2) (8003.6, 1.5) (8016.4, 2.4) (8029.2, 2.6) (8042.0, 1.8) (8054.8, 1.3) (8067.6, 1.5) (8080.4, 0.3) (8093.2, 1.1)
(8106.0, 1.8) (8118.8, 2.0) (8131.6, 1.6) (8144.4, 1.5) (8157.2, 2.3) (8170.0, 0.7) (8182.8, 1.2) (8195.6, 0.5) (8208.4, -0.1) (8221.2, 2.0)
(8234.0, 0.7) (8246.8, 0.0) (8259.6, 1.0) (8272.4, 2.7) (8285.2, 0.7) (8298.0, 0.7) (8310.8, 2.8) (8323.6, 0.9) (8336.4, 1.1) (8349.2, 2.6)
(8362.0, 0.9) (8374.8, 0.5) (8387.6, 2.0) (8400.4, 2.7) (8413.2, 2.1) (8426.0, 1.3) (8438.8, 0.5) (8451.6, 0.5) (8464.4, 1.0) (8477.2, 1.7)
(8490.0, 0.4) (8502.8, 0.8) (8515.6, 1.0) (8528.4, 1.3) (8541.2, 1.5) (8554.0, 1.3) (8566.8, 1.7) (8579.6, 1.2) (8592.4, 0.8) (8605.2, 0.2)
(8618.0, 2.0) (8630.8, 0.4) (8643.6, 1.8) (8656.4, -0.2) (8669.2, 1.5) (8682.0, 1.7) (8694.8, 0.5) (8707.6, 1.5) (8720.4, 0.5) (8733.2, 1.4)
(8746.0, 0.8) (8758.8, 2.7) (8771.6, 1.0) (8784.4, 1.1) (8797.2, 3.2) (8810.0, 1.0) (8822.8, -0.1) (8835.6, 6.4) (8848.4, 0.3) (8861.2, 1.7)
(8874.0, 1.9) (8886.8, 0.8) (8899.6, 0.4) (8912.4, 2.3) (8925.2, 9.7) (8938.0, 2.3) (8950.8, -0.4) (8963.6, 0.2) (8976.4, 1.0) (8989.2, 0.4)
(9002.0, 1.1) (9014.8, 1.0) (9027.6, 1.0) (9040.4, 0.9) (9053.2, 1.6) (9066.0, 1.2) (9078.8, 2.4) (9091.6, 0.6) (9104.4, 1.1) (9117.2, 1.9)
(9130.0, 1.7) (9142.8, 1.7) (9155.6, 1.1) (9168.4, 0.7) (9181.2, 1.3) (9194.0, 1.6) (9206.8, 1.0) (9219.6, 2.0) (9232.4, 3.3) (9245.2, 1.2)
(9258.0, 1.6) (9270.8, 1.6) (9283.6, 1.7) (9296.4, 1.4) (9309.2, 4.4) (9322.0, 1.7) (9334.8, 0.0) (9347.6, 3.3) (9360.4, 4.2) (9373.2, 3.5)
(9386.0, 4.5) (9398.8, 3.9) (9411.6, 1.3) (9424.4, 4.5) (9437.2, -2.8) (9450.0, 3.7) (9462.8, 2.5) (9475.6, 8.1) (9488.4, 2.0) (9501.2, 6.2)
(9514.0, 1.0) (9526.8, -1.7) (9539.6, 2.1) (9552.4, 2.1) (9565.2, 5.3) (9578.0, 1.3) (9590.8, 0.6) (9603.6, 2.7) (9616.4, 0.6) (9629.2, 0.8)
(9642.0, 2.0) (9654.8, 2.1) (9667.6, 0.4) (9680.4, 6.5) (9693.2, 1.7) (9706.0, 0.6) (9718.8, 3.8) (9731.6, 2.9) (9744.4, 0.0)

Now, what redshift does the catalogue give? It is 1.393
